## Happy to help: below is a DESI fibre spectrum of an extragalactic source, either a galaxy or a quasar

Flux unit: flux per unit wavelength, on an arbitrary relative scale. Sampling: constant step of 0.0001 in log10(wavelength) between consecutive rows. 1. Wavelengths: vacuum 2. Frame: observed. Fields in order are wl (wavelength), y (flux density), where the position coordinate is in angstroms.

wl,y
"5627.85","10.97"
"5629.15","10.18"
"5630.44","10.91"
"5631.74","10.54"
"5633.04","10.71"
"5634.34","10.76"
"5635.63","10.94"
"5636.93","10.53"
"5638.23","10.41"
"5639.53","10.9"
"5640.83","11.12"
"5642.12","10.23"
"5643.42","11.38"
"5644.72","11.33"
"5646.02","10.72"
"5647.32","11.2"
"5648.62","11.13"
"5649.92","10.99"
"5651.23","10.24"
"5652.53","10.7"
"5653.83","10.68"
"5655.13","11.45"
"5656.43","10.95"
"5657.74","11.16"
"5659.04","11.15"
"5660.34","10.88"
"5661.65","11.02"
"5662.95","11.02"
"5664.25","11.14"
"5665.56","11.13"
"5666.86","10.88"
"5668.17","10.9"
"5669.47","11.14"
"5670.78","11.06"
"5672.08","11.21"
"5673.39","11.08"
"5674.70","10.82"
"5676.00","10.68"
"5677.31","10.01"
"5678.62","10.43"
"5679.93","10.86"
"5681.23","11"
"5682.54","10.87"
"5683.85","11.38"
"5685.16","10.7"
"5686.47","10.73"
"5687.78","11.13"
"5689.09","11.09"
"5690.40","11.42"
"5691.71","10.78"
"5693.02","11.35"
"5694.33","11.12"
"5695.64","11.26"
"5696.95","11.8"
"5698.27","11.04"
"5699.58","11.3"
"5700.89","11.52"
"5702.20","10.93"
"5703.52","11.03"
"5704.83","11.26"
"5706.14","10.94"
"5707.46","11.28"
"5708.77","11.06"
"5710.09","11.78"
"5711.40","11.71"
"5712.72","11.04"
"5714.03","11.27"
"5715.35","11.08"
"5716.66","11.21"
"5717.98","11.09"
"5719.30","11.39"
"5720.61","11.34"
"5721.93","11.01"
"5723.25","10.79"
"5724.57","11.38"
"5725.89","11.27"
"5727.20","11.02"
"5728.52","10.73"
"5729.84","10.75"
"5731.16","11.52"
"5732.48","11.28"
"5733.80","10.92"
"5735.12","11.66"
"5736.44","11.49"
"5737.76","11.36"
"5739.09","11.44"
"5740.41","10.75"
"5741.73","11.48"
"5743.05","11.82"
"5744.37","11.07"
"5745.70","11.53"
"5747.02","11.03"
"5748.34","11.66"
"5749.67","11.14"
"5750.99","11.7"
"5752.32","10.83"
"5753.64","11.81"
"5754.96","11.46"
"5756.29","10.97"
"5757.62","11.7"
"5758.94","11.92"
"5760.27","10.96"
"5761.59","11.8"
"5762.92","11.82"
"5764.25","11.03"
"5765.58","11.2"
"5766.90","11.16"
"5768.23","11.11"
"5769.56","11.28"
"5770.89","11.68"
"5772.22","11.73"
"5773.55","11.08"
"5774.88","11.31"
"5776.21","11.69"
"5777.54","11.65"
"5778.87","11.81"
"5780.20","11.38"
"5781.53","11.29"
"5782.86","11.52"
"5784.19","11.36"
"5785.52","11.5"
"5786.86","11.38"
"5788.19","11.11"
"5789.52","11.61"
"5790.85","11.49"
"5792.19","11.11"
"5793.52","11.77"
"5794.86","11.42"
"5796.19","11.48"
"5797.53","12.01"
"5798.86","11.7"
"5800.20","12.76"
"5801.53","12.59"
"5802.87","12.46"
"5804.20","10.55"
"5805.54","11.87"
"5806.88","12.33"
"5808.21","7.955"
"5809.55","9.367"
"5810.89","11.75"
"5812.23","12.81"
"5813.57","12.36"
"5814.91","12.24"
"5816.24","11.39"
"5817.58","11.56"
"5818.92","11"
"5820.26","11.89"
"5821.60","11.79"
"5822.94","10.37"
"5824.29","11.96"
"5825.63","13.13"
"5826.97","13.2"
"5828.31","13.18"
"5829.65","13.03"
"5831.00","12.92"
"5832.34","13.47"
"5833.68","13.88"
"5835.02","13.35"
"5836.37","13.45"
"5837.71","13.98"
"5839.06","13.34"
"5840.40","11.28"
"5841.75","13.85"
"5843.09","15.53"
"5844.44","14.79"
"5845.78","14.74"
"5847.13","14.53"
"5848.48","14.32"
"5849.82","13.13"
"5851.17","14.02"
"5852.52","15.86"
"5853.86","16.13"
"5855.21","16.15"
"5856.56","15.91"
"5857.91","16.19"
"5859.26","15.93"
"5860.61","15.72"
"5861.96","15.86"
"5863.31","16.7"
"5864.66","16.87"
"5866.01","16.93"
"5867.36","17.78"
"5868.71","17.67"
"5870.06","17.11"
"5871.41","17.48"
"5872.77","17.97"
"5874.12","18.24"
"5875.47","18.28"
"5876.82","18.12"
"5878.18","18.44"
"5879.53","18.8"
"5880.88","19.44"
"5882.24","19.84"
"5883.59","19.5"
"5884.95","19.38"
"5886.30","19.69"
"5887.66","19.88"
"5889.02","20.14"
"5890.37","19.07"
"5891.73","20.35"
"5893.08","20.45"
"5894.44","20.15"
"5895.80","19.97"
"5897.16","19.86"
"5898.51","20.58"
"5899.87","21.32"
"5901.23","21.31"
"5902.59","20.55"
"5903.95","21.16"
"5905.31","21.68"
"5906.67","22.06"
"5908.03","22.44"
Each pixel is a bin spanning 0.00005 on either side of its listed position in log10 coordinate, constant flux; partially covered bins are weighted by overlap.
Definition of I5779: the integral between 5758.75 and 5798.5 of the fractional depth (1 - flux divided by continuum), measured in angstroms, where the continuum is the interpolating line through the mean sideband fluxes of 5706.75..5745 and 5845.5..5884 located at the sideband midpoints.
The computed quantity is 5.6 angstroms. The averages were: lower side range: 11.2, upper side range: 16.8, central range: 11.5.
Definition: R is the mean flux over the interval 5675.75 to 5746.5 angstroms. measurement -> 11.2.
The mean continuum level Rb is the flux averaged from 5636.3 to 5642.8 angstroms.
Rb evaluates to 10.6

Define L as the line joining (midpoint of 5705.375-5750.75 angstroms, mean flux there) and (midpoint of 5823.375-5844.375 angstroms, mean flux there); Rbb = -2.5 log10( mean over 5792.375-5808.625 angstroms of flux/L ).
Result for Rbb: 0.09 mag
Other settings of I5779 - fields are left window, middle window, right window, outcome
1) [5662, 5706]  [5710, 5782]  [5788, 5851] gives 2.0 angstroms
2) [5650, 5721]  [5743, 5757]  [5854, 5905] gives 2.3 angstroms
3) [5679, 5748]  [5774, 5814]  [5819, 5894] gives 6.7 angstroms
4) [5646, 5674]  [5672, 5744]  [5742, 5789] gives 0.3 angstroms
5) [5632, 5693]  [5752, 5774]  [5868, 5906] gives 5.0 angstroms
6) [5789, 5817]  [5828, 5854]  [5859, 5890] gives 2.0 angstroms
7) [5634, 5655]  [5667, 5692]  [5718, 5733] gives 0.1 angstroms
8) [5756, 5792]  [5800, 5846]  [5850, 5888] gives 6.6 angstroms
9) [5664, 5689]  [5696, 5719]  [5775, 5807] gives -0.3 angstroms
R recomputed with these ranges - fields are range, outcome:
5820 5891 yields 15.8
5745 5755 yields 11.4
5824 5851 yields 13.6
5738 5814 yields 11.4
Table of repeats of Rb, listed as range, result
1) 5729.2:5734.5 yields 11.1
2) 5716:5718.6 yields 11.2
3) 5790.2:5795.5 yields 11.4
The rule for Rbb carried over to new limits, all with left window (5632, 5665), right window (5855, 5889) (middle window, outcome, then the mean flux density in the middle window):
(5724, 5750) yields 0.208 mag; 11.3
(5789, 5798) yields 0.313 mag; 11.5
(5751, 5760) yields 0.236 mag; 11.4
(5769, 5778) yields 0.274 mag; 11.5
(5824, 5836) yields 0.246 mag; 13.2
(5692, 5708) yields 0.117 mag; 11.2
